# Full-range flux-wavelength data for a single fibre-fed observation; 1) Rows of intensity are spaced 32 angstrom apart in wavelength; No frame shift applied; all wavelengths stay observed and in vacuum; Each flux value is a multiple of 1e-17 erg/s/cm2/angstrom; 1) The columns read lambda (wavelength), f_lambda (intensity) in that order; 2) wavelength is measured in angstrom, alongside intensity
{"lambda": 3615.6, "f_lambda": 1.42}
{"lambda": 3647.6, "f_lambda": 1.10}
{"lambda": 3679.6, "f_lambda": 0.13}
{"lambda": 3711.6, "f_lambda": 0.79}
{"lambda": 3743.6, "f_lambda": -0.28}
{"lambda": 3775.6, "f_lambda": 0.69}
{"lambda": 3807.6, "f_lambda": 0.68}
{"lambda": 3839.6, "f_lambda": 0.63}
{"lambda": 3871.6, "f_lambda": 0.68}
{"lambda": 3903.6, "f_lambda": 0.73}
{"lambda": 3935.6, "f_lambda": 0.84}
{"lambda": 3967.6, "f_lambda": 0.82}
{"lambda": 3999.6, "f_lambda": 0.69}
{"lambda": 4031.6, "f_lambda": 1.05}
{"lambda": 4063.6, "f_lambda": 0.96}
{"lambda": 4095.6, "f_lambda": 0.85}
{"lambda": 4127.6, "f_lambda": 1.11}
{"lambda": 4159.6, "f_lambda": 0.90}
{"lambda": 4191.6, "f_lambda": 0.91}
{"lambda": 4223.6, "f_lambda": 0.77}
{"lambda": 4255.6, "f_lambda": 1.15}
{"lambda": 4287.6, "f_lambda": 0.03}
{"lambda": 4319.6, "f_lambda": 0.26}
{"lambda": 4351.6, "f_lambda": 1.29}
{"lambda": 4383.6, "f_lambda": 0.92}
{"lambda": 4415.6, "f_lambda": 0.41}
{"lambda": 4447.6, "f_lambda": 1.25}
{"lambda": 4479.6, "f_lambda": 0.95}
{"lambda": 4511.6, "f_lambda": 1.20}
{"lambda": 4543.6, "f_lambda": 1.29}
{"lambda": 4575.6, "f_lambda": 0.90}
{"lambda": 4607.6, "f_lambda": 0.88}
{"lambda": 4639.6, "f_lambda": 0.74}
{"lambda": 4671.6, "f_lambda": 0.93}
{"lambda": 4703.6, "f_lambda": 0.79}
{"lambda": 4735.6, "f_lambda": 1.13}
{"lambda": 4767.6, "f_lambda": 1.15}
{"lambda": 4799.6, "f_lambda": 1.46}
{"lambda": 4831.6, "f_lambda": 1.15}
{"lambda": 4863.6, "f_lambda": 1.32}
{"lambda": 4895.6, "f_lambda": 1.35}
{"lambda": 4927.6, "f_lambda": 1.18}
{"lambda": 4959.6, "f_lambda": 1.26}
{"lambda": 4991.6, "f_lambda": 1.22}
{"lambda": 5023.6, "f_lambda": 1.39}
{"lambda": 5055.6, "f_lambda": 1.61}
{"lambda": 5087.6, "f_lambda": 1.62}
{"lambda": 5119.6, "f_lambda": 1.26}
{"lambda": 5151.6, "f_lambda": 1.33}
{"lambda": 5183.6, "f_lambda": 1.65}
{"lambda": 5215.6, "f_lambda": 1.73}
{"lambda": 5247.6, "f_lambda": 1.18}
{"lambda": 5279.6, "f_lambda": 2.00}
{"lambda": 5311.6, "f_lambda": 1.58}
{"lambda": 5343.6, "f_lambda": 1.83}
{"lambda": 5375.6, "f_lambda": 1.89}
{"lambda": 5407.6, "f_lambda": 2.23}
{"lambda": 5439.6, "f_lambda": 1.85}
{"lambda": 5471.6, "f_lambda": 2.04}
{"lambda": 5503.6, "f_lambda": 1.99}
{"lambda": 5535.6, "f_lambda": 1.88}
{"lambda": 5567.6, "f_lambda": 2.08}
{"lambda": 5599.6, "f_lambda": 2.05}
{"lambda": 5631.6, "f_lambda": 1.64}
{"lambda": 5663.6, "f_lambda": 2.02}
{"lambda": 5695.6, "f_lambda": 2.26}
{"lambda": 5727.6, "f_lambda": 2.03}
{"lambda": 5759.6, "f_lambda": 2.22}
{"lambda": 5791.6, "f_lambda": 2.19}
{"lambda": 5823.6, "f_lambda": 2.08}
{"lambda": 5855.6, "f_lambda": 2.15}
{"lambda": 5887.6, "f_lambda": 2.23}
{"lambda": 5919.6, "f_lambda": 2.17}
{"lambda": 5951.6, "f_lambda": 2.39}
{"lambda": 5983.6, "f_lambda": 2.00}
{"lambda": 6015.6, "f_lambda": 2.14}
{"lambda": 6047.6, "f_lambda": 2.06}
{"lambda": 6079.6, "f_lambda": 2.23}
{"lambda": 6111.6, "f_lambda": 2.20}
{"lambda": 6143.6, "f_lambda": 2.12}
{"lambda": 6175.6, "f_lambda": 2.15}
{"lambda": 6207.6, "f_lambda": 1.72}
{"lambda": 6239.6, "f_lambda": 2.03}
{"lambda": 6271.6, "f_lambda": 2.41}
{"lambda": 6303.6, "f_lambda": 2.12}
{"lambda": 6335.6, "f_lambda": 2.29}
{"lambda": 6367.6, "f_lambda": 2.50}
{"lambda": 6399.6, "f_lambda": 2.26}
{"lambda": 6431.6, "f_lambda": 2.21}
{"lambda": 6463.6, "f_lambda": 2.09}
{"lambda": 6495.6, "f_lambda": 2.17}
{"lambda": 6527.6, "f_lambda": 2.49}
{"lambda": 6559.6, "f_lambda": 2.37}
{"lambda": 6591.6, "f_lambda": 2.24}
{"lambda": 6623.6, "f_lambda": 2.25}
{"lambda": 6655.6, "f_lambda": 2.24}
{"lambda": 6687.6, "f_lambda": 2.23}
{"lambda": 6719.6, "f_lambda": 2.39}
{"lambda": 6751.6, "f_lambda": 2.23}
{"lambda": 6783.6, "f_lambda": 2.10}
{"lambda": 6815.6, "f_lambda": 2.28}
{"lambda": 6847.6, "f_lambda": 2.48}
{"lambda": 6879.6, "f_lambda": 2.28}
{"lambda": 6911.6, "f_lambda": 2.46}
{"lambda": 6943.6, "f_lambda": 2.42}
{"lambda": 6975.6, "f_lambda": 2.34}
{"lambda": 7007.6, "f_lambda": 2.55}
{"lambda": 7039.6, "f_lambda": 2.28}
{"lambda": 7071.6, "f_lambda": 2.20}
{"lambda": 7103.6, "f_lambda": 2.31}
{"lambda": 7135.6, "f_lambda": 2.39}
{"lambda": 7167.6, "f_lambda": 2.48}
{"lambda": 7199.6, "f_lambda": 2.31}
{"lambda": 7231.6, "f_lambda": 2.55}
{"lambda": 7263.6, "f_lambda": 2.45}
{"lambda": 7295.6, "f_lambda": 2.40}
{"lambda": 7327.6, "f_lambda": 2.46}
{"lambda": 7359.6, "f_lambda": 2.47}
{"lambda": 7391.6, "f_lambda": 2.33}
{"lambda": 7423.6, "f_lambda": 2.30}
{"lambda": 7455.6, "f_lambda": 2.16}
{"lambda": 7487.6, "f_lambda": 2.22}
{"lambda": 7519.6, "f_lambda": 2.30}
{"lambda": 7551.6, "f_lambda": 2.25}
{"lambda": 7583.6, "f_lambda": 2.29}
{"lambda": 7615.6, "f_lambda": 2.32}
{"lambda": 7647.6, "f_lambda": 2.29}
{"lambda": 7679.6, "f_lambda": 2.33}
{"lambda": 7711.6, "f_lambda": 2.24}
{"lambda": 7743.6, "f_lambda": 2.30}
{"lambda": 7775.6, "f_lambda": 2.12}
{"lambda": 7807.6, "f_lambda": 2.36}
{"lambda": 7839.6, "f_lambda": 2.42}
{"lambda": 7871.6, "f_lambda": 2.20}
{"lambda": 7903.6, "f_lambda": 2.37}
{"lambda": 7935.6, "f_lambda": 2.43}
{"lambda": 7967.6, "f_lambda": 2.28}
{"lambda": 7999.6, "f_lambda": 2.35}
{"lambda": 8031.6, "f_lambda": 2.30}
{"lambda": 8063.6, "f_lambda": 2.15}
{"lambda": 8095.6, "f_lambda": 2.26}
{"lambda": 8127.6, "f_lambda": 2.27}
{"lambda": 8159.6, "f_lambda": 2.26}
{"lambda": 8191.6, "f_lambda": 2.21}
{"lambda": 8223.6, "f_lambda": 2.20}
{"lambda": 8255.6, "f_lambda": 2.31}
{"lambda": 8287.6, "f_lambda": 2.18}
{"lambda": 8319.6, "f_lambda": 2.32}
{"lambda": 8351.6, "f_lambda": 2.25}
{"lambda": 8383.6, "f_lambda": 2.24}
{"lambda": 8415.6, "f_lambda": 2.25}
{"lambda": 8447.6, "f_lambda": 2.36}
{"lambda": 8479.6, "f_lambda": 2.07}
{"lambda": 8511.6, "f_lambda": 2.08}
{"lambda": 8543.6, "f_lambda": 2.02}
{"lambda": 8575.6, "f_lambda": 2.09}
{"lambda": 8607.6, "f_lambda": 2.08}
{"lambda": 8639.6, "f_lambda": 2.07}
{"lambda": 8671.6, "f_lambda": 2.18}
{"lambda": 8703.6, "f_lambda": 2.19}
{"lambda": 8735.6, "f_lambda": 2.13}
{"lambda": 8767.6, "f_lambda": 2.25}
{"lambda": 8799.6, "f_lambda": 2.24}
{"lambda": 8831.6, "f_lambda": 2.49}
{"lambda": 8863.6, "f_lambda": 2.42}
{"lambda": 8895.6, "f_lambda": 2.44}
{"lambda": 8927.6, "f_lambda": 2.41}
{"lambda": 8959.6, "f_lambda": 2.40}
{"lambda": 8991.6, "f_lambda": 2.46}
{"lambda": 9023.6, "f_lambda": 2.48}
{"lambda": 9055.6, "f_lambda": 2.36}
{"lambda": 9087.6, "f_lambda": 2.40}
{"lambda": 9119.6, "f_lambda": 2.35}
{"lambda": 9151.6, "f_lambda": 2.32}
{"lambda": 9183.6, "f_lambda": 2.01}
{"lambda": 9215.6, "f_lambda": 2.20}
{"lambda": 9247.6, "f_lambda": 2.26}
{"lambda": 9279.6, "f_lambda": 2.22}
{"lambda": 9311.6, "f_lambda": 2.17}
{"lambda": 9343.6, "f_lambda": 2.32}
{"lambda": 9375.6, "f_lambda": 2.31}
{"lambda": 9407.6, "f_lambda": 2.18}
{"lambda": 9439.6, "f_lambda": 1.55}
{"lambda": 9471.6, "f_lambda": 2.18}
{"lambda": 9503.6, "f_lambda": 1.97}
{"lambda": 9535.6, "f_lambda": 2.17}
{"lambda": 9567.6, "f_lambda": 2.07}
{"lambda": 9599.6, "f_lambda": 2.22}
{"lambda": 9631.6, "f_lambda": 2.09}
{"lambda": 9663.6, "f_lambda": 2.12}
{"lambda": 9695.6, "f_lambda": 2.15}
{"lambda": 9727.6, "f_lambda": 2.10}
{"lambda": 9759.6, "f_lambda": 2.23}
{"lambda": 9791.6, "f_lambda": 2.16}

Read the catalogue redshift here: 0.20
